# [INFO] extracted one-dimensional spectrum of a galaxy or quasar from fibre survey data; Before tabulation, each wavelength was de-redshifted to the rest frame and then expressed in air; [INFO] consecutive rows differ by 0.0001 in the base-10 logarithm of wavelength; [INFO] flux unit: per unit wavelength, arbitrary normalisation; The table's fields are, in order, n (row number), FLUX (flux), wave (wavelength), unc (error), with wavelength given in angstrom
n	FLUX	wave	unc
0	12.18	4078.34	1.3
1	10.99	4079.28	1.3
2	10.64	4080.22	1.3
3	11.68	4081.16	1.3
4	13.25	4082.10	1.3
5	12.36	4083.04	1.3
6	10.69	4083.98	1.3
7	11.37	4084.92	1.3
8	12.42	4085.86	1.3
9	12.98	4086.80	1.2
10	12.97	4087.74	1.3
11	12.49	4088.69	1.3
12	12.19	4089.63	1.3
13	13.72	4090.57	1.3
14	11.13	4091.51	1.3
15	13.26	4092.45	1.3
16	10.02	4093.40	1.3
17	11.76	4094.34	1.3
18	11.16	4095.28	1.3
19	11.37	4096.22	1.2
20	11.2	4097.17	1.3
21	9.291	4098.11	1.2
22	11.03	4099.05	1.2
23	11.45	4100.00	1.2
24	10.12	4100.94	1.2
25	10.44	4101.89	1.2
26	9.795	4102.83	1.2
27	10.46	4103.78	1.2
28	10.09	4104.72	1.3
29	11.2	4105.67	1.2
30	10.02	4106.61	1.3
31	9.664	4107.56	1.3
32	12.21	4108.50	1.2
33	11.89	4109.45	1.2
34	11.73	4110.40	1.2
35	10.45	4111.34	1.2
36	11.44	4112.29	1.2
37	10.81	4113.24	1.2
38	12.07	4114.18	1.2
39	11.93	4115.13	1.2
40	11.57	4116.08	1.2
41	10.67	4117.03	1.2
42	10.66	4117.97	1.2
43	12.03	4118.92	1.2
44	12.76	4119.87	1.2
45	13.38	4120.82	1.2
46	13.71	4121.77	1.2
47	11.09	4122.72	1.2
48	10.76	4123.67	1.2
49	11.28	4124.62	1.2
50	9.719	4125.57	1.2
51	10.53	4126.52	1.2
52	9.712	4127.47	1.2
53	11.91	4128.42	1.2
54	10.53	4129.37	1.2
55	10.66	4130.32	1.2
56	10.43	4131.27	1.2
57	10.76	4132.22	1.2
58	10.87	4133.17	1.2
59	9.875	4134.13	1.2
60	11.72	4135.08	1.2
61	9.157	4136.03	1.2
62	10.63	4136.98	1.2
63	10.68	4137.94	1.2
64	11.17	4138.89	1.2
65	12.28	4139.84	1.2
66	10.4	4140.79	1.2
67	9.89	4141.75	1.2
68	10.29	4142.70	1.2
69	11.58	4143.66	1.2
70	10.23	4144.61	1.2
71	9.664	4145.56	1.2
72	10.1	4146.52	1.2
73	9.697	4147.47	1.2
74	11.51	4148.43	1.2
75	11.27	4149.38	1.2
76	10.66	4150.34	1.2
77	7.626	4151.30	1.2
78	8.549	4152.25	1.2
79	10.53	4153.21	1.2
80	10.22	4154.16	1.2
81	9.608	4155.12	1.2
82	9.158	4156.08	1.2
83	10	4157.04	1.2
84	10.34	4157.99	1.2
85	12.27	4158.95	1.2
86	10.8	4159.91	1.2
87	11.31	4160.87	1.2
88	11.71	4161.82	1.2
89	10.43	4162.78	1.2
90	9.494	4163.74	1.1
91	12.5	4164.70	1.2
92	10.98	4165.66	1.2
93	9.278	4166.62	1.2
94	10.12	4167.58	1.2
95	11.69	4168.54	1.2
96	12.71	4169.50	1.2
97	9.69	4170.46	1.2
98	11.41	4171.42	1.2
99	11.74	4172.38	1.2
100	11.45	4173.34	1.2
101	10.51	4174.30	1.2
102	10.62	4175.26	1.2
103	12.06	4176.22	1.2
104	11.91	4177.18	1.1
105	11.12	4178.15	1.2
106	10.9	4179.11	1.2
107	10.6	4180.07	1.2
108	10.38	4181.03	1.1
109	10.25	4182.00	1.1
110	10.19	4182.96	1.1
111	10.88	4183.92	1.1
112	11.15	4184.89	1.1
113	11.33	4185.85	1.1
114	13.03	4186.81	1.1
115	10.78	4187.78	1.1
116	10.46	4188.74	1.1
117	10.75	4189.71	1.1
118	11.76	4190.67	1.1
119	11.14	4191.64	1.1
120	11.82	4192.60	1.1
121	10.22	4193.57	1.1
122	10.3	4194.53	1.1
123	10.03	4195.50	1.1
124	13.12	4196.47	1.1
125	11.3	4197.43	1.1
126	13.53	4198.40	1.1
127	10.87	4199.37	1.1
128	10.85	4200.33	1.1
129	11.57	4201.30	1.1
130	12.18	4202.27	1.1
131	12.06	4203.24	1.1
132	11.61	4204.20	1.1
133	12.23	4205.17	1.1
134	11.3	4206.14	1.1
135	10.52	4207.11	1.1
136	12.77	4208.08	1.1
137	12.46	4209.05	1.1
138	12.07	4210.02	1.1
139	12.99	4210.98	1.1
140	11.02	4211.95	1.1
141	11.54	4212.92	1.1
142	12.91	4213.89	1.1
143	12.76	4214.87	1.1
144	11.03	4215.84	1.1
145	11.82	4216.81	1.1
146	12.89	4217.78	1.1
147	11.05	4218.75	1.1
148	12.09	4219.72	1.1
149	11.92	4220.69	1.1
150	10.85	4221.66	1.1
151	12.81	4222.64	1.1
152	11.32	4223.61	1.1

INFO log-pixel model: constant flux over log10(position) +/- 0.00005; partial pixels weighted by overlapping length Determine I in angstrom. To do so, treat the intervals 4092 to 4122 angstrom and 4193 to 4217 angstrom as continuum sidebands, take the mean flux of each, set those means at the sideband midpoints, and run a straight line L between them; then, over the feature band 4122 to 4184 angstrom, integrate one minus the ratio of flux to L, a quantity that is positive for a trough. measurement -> 4.3 angstrom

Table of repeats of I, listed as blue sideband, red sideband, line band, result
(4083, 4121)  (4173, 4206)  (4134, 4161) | 2.3 angstrom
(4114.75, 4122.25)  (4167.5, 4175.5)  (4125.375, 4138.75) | 1.5 angstrom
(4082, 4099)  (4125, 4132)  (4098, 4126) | -0.2 angstrom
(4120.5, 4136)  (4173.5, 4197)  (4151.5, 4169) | 0.9 angstrom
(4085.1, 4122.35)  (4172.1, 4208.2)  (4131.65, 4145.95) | 1.0 angstrom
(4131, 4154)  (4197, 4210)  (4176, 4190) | 0.4 angstrom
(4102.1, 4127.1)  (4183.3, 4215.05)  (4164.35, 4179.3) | 0.4 angstrom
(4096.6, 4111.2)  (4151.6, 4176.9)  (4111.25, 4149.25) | -0.9 angstrom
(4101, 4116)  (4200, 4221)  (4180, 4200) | 1.0 angstrom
